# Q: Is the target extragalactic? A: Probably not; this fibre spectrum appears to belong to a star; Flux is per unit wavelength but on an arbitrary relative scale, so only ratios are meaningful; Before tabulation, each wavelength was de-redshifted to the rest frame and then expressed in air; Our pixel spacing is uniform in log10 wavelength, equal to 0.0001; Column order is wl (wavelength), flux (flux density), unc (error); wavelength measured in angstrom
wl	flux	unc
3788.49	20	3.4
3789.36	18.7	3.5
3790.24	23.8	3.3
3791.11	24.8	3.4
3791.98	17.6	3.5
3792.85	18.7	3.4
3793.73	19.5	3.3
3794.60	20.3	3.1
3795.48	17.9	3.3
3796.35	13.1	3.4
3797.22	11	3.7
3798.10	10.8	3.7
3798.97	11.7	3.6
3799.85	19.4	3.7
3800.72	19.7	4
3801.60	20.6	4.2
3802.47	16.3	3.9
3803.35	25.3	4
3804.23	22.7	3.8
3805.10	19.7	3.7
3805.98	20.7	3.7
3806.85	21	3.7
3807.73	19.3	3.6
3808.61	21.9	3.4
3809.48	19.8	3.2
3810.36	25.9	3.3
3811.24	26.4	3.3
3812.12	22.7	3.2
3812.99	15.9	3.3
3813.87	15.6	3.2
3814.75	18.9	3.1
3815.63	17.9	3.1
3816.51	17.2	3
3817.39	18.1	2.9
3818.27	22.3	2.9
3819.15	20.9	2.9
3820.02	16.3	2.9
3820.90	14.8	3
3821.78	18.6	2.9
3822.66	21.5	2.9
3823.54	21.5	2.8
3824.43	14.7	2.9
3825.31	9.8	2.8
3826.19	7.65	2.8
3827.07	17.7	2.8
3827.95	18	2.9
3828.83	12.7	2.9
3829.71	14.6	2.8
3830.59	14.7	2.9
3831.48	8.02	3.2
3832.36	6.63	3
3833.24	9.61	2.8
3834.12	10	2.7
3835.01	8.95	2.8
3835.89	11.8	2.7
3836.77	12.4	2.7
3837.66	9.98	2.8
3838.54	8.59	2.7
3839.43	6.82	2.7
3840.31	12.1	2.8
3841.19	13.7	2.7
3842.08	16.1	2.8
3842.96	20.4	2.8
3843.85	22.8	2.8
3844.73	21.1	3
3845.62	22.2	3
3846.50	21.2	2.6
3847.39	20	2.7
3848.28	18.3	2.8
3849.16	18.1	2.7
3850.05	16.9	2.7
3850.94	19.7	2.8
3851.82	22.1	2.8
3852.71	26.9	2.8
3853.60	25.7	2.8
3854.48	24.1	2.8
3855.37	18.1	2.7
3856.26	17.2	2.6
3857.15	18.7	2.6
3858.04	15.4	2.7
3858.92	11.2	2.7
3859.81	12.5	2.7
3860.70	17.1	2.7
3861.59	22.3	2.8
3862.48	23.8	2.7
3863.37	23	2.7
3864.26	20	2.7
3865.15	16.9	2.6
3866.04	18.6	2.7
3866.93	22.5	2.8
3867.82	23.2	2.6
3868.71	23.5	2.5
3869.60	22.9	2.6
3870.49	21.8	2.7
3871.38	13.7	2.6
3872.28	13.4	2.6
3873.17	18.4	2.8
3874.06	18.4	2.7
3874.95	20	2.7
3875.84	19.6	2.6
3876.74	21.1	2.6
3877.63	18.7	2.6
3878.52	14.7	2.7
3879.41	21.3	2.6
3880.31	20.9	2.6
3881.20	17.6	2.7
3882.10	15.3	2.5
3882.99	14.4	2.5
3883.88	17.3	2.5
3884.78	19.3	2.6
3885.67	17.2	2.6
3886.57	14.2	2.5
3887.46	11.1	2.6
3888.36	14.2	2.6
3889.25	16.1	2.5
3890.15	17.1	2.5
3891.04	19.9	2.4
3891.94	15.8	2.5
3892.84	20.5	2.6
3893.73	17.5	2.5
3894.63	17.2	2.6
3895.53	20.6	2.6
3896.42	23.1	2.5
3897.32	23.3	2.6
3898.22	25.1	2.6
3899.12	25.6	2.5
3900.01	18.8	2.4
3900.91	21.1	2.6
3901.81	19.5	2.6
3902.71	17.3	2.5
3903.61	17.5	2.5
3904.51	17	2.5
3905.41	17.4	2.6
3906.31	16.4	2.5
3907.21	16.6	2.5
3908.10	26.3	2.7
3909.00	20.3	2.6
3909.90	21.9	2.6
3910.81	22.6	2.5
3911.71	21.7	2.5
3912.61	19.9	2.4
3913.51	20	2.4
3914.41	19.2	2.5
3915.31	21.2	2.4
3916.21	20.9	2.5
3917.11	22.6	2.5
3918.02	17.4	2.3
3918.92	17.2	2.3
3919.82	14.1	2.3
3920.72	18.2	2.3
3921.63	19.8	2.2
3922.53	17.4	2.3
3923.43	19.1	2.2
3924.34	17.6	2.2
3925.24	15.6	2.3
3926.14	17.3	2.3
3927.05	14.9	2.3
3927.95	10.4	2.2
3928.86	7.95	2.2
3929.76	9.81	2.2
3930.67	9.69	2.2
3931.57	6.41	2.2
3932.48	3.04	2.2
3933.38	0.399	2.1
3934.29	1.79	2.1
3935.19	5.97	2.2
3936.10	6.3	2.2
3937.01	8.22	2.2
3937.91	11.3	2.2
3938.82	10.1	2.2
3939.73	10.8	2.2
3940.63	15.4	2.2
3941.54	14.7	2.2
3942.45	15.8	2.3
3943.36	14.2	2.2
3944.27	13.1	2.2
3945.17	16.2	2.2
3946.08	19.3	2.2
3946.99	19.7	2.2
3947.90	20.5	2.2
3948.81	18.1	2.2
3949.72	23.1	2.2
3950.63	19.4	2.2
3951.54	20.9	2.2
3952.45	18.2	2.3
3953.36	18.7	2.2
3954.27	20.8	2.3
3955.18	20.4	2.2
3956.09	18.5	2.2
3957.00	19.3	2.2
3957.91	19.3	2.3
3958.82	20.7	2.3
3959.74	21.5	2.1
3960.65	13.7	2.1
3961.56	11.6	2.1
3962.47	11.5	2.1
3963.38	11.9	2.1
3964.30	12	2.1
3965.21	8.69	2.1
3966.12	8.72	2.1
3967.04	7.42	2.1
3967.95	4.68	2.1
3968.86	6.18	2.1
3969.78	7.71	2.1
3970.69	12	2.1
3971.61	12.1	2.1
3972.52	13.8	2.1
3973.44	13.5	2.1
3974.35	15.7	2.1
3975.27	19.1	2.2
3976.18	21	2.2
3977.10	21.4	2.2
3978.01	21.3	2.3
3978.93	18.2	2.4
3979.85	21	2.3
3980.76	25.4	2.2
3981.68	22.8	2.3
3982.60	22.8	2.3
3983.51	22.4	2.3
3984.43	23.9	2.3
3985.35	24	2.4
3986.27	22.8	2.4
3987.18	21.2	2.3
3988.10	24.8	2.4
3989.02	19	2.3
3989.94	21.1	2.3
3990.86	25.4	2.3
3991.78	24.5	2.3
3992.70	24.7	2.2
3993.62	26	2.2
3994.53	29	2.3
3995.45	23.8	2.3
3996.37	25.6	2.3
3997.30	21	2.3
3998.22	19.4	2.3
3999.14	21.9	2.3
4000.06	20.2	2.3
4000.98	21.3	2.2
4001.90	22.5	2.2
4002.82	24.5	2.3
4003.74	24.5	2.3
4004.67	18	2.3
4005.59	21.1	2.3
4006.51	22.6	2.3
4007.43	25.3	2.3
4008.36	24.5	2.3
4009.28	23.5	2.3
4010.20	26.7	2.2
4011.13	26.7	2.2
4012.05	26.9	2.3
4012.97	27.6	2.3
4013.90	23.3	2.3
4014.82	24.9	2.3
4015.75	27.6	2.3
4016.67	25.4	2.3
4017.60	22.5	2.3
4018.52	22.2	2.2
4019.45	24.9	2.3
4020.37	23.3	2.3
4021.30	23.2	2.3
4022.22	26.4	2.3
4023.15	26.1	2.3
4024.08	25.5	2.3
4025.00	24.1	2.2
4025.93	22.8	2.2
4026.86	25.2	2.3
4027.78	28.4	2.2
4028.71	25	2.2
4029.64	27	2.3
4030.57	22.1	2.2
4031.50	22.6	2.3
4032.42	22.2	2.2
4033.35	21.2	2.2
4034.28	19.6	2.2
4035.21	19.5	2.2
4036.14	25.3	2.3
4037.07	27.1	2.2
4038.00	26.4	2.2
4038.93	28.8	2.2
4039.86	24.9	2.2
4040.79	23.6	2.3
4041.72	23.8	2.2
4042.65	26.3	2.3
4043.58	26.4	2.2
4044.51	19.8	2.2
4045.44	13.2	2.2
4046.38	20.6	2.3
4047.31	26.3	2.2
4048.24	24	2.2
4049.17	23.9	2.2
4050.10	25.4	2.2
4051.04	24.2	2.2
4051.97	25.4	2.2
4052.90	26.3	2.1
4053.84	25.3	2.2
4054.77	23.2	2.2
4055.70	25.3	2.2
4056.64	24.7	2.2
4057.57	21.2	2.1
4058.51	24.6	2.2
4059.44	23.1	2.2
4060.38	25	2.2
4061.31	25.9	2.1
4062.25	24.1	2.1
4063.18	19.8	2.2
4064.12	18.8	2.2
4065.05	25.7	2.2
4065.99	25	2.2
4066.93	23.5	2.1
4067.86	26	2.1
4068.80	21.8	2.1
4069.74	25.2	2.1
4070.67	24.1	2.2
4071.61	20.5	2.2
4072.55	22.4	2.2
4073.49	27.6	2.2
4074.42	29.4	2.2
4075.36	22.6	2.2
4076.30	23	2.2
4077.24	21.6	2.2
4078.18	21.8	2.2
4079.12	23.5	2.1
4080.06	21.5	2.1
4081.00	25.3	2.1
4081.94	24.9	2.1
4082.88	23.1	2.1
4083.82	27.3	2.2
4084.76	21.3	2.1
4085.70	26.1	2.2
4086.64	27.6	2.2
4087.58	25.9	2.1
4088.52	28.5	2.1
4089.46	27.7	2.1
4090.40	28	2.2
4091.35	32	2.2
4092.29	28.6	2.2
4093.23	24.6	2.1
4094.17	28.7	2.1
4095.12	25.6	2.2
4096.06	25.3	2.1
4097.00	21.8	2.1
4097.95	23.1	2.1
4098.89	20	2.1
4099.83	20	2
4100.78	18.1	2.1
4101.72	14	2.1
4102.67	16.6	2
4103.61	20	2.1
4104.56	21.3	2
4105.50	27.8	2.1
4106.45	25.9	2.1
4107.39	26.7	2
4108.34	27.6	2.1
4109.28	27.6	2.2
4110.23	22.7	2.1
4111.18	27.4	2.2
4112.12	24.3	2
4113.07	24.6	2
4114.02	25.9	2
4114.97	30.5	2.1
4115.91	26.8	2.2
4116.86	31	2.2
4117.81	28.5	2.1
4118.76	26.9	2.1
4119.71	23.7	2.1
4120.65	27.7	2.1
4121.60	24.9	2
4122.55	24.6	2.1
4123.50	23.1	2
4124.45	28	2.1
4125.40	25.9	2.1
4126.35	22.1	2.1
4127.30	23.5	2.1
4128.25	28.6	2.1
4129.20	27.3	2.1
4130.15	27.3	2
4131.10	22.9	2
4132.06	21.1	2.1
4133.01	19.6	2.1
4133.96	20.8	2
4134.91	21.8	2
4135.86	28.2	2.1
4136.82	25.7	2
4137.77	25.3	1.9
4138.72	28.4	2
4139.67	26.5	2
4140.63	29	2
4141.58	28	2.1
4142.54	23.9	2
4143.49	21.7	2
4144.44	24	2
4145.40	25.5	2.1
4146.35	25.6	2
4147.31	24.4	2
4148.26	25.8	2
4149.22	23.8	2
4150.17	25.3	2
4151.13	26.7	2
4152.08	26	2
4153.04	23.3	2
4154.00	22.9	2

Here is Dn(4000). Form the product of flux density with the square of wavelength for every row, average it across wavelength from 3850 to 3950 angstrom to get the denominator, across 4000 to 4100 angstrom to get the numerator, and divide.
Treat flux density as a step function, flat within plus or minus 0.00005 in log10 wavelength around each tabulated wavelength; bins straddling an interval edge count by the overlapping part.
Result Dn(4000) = 1.51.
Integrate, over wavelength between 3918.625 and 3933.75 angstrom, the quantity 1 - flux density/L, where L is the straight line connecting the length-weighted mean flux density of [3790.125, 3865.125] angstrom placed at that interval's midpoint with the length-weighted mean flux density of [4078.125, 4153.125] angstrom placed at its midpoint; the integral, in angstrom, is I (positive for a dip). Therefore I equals 5.4 angstrom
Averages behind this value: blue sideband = 17.5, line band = 12.9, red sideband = 25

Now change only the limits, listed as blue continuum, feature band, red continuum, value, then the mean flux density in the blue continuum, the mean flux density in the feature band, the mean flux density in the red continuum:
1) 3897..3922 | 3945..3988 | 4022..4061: 8.6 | 19.9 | 17.4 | 24.1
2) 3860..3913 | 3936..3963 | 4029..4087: 5.7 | 19.2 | 16.5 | 23.8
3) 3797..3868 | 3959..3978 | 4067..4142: 7.3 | 17.5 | 13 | 24.9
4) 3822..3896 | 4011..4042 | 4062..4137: -3.2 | 17.1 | 24.6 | 24.6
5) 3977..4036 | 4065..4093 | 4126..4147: -0.9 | 23.5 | 25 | 24.9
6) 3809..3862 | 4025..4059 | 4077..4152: -1.6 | 16.8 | 23.9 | 24.9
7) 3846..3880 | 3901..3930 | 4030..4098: 3.7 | 19.5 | 18.1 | 24.3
